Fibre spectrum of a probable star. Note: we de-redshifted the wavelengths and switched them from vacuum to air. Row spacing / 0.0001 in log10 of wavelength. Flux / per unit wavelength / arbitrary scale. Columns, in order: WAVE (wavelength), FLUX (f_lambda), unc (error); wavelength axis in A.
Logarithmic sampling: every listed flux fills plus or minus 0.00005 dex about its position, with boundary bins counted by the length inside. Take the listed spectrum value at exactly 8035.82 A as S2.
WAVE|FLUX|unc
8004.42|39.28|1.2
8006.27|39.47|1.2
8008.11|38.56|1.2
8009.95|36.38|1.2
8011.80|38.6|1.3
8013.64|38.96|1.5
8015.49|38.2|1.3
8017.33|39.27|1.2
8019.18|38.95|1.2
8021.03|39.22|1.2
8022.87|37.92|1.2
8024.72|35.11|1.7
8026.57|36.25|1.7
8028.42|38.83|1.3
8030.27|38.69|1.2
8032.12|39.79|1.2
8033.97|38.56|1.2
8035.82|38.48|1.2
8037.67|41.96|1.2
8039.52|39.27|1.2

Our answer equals 38.48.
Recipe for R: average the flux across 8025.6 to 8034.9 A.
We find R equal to 38.4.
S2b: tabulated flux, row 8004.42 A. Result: 39.28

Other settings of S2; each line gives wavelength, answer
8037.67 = 41.96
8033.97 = 38.56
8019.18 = 38.95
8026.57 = 36.25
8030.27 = 38.69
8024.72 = 35.11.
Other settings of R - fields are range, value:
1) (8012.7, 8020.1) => 38.9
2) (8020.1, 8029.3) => 37.5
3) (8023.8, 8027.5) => 35.6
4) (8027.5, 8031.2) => 38.7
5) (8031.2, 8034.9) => 39.2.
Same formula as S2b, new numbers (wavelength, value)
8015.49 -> 38.2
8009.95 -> 36.38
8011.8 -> 38.6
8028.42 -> 38.83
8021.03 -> 39.22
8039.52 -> 39.27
